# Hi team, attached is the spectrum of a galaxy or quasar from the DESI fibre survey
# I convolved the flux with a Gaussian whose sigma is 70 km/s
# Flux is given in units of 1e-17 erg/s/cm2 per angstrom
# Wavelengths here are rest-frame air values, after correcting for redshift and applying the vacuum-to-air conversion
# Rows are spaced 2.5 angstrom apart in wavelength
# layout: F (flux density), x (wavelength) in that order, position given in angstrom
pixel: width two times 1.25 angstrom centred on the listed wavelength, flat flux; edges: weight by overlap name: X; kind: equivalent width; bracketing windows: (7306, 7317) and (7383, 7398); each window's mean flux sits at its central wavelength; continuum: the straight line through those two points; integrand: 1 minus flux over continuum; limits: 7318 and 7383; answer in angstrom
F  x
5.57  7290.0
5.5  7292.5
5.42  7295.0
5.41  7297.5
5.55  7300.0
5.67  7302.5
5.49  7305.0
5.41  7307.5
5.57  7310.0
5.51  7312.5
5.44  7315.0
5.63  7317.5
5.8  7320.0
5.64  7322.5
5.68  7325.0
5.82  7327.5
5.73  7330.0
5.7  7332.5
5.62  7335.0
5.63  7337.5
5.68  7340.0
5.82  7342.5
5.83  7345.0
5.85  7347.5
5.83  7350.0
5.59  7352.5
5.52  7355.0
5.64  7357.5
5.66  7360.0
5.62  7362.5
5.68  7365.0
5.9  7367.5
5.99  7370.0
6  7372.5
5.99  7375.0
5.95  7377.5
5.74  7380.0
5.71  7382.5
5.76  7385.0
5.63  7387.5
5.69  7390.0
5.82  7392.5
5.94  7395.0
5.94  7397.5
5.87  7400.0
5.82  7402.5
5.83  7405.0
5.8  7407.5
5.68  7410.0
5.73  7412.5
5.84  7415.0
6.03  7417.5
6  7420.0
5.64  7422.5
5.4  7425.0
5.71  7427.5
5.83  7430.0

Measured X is -1.3 angstrom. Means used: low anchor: 5.49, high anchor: 5.79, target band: 5.75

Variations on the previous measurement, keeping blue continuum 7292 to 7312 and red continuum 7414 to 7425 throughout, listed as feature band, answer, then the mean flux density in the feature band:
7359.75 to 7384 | -0.6 angstrom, 5.83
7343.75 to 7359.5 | -0.2 angstrom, 5.71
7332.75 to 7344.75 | -0.2 angstrom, 5.7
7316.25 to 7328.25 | -0.3 angstrom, 5.71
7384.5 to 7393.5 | 0.0 angstrom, 5.72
